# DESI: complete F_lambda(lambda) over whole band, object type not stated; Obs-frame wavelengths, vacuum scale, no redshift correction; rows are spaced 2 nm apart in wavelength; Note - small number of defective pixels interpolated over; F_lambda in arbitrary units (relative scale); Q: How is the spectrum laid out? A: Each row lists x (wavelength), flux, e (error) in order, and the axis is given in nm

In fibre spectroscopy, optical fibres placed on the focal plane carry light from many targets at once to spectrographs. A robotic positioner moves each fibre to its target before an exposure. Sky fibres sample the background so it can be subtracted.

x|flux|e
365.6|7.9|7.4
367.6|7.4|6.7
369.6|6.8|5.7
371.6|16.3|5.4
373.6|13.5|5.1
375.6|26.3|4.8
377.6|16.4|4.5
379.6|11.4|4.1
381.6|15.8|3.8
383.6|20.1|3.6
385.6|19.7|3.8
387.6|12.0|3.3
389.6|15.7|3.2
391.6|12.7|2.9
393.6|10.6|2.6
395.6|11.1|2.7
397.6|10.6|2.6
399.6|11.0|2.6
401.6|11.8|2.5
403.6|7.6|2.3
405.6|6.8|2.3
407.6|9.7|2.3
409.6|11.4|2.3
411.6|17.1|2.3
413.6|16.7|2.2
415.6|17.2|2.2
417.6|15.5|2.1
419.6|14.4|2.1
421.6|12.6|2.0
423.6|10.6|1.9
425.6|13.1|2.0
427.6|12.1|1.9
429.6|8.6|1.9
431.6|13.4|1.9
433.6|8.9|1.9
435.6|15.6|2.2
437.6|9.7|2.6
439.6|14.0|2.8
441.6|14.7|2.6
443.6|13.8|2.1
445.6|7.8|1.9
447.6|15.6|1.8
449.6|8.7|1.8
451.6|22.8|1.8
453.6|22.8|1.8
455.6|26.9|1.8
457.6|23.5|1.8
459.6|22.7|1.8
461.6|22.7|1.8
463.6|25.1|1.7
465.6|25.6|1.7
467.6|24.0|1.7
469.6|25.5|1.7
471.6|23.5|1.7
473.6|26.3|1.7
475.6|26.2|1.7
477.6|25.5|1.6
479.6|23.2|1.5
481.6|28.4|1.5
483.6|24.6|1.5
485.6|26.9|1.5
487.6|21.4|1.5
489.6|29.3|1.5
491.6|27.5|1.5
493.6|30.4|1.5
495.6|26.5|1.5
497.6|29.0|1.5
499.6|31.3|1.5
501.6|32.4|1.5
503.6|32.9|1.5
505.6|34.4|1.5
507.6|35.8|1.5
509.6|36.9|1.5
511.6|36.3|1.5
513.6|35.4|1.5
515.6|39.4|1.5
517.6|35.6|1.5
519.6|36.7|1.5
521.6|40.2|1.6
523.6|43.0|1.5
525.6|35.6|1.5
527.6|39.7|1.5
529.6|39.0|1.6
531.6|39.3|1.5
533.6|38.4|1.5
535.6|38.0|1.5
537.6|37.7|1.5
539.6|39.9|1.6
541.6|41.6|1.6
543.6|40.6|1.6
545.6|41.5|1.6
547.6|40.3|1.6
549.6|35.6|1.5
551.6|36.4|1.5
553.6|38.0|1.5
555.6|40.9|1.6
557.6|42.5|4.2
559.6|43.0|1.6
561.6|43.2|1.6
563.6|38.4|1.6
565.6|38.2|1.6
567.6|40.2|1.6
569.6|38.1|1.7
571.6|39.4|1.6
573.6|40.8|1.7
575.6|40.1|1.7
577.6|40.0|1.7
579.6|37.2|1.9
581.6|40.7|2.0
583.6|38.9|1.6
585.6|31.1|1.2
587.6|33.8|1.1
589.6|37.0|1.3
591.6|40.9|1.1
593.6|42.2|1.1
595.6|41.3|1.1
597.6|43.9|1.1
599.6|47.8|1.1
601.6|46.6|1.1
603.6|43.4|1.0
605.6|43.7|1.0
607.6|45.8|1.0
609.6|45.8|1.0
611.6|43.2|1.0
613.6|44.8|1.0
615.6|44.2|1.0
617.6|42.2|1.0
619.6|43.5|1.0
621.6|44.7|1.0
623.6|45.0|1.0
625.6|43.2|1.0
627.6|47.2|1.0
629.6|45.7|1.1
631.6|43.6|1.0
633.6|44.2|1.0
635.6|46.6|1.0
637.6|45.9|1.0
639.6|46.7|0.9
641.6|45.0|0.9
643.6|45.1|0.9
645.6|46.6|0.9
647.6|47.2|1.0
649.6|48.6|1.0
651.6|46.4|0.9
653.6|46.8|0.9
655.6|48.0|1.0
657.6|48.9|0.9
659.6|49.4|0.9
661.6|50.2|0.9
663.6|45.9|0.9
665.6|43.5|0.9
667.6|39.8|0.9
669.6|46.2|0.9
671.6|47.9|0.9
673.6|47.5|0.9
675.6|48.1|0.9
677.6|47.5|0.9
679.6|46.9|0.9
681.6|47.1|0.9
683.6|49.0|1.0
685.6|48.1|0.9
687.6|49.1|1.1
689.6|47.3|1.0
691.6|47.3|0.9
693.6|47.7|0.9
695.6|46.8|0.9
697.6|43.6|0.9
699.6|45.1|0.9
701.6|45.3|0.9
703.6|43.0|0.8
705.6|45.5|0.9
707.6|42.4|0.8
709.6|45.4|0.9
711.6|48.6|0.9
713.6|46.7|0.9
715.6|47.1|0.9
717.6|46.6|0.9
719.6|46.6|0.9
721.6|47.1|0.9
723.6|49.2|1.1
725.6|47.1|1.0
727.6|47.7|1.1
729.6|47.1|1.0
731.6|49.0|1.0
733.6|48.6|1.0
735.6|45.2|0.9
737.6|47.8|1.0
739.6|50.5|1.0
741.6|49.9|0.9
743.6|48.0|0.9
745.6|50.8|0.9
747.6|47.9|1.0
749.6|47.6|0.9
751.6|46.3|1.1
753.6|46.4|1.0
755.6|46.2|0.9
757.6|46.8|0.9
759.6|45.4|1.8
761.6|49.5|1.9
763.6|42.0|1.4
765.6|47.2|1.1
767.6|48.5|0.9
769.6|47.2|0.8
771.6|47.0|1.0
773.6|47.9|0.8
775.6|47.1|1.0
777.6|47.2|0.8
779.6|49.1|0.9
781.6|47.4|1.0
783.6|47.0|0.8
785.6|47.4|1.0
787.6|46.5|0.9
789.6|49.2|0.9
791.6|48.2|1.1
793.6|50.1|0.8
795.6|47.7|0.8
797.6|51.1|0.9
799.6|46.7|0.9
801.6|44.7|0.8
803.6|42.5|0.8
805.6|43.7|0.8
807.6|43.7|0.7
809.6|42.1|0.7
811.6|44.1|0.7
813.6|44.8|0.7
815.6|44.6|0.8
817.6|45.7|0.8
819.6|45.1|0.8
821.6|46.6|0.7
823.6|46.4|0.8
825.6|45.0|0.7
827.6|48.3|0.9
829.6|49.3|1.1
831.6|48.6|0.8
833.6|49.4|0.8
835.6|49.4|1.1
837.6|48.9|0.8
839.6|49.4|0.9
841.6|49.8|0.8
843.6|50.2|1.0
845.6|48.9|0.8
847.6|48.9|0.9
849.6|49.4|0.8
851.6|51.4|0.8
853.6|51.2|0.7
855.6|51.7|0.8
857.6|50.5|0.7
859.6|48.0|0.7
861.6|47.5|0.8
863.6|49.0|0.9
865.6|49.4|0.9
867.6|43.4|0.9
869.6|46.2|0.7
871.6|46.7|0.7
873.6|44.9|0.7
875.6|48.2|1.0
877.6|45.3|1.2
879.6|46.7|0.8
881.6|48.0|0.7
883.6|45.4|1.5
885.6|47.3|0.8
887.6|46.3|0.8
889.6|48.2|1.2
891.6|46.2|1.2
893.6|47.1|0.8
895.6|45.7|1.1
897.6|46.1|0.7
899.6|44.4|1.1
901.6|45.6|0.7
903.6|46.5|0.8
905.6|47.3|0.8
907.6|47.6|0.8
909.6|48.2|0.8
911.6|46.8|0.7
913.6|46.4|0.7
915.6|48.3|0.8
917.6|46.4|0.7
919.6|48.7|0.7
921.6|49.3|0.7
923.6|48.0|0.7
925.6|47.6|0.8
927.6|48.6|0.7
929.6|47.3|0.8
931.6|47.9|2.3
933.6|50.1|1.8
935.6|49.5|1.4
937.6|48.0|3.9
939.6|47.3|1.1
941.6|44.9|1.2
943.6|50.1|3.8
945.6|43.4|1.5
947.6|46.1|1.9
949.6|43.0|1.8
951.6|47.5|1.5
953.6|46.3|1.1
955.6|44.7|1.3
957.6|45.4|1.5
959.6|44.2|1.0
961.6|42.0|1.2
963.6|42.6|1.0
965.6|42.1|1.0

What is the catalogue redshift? 0.13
